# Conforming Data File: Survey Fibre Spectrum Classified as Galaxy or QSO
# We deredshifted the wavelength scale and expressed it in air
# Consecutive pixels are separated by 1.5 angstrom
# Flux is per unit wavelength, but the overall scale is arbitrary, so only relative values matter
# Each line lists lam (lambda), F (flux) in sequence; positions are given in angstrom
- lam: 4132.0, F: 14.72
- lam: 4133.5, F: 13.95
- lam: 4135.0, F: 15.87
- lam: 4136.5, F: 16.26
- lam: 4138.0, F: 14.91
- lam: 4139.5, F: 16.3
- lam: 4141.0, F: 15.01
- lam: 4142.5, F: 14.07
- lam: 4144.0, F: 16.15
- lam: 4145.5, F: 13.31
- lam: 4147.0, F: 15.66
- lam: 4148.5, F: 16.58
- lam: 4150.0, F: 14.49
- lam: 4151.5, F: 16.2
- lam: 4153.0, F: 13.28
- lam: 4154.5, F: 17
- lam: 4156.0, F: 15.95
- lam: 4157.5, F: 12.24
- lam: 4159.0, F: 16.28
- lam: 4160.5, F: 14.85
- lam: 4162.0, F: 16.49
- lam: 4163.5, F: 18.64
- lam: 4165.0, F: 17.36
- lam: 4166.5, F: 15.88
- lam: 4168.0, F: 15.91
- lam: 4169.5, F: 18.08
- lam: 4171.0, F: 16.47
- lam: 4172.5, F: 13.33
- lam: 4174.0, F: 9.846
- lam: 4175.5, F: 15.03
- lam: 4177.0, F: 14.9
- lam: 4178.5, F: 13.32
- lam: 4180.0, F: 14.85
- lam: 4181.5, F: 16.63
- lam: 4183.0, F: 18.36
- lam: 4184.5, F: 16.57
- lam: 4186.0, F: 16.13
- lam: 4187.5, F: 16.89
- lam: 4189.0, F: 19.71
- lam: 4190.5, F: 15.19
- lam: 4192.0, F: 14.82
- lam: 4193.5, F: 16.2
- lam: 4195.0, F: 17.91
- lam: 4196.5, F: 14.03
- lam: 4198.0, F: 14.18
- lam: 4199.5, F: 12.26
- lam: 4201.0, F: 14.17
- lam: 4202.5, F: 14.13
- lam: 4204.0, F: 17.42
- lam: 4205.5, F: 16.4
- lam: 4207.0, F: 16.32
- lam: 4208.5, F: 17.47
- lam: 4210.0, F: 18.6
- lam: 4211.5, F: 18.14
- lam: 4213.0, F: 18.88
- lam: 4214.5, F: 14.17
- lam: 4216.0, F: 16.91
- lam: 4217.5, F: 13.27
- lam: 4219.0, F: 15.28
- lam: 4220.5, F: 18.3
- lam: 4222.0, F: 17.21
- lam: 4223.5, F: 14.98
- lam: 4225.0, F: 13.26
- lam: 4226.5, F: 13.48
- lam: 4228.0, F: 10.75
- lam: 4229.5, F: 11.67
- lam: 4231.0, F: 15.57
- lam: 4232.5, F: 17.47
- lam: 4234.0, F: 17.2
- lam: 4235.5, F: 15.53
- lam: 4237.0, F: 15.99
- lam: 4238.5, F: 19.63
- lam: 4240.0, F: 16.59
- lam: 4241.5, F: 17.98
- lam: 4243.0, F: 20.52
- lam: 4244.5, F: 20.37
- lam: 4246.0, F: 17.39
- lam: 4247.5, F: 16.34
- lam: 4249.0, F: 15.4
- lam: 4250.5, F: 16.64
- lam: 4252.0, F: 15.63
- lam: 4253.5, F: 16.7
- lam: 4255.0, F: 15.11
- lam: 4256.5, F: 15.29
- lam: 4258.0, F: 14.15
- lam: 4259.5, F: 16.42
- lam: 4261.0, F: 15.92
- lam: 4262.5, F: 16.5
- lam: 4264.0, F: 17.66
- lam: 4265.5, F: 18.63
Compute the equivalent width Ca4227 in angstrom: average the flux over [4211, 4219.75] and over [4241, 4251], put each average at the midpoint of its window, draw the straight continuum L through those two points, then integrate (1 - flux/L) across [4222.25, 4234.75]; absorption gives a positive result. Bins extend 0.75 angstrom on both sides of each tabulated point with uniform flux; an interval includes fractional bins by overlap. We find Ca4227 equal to 1.8 angstrom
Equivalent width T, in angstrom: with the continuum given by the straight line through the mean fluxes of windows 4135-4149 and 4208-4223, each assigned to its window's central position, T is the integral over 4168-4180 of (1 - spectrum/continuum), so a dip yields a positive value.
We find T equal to 1.08 angstrom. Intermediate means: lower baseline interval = 15.4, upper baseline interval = 16.8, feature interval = 14.5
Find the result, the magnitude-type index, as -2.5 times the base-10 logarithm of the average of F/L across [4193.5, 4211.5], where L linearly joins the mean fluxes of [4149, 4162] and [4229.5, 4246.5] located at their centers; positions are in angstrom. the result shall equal 0.04 mag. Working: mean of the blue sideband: 15.1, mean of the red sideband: 17.4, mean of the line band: 15.8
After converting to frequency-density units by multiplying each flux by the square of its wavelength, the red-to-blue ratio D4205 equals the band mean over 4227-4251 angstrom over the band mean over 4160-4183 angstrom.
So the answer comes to 1.10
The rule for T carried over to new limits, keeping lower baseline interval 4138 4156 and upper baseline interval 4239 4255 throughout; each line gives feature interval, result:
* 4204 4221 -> -0.12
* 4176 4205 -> 0.87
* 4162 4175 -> -0.01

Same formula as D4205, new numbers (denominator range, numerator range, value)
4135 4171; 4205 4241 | 1.05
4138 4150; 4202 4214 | 1.16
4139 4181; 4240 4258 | 1.15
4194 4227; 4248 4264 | 1.03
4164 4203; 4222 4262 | 1.06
